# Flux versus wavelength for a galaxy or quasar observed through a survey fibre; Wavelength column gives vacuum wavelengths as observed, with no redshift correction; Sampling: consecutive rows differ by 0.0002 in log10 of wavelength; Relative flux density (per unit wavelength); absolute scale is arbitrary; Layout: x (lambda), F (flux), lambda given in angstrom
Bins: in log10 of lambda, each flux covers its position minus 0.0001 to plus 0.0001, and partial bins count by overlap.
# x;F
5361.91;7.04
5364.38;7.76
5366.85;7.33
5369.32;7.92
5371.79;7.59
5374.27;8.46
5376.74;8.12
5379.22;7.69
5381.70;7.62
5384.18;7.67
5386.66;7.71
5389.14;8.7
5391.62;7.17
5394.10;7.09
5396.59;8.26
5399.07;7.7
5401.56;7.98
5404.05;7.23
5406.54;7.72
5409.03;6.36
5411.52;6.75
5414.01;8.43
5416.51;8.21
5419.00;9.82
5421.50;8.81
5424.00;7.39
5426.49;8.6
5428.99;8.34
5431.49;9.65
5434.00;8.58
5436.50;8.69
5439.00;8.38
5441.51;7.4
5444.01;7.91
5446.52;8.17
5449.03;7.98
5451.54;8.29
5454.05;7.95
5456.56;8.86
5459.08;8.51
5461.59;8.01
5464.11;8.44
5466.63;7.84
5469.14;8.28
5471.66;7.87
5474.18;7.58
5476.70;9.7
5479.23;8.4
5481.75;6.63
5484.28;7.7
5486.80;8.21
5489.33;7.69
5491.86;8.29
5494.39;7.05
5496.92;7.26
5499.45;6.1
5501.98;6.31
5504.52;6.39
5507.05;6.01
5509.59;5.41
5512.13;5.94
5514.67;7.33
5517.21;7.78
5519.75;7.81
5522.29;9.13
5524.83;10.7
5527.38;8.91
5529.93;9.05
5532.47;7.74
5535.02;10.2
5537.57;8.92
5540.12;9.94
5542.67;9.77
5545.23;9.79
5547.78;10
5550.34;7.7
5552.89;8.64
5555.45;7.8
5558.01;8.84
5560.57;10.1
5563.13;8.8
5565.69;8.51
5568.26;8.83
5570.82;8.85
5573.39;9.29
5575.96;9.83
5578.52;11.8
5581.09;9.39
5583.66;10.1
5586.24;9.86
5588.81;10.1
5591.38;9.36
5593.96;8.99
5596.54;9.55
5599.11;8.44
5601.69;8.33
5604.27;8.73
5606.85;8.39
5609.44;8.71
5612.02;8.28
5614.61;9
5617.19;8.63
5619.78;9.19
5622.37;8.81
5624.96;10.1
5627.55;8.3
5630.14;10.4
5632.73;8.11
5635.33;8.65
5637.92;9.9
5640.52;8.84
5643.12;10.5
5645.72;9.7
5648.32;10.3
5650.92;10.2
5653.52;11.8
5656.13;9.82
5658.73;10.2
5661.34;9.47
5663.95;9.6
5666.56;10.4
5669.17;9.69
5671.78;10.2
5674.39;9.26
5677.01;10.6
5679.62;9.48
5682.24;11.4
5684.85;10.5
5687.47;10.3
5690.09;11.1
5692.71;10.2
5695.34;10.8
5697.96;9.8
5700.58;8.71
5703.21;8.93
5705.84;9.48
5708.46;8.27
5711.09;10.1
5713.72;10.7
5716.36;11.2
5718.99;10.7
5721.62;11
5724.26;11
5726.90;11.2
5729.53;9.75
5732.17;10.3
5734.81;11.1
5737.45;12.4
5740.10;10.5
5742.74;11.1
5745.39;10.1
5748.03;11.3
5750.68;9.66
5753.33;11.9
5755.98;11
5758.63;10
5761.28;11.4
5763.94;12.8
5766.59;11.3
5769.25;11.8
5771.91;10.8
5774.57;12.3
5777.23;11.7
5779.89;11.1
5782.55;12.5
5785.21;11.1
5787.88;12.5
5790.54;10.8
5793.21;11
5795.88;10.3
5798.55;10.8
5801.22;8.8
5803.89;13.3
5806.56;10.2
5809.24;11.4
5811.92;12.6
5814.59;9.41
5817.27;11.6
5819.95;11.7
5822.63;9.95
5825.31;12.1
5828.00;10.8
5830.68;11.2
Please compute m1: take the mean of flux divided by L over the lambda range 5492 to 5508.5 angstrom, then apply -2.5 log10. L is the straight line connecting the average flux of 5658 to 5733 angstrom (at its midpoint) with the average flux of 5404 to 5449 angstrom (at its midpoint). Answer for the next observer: 0.30 mag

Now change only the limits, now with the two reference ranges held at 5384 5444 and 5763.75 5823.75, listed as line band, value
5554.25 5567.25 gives 0.06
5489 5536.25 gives 0.16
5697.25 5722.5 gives 0.07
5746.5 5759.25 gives 0.01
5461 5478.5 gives 0.03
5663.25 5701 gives 0.01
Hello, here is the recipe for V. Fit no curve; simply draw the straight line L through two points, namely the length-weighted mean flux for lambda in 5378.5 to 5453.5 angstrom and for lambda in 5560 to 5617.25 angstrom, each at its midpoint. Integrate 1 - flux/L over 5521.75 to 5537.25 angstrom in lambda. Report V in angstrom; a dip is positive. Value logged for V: -0.8 angstrom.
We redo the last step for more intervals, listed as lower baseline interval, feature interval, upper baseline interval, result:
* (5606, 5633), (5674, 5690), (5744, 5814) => -0.9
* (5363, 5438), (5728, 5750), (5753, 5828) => 0.1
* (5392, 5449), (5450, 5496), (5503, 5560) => 0.8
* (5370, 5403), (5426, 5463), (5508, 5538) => -1.7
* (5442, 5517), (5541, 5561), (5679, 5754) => -1.4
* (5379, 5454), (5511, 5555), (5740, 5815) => 1.3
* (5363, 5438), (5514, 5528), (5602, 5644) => -0.2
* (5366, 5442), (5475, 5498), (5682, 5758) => 2.0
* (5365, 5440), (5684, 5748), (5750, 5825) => 1.4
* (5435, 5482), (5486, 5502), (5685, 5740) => 2.2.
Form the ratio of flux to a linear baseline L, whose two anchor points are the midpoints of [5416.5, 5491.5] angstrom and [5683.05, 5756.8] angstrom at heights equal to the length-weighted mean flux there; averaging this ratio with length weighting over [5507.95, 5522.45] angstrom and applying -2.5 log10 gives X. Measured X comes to 0.24 mag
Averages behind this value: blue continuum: 8.26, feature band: 7.06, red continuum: 10.5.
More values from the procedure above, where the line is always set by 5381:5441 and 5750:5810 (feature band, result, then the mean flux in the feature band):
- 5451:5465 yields 0.01 mag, 8.34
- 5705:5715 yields 0.11 mag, 9.65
